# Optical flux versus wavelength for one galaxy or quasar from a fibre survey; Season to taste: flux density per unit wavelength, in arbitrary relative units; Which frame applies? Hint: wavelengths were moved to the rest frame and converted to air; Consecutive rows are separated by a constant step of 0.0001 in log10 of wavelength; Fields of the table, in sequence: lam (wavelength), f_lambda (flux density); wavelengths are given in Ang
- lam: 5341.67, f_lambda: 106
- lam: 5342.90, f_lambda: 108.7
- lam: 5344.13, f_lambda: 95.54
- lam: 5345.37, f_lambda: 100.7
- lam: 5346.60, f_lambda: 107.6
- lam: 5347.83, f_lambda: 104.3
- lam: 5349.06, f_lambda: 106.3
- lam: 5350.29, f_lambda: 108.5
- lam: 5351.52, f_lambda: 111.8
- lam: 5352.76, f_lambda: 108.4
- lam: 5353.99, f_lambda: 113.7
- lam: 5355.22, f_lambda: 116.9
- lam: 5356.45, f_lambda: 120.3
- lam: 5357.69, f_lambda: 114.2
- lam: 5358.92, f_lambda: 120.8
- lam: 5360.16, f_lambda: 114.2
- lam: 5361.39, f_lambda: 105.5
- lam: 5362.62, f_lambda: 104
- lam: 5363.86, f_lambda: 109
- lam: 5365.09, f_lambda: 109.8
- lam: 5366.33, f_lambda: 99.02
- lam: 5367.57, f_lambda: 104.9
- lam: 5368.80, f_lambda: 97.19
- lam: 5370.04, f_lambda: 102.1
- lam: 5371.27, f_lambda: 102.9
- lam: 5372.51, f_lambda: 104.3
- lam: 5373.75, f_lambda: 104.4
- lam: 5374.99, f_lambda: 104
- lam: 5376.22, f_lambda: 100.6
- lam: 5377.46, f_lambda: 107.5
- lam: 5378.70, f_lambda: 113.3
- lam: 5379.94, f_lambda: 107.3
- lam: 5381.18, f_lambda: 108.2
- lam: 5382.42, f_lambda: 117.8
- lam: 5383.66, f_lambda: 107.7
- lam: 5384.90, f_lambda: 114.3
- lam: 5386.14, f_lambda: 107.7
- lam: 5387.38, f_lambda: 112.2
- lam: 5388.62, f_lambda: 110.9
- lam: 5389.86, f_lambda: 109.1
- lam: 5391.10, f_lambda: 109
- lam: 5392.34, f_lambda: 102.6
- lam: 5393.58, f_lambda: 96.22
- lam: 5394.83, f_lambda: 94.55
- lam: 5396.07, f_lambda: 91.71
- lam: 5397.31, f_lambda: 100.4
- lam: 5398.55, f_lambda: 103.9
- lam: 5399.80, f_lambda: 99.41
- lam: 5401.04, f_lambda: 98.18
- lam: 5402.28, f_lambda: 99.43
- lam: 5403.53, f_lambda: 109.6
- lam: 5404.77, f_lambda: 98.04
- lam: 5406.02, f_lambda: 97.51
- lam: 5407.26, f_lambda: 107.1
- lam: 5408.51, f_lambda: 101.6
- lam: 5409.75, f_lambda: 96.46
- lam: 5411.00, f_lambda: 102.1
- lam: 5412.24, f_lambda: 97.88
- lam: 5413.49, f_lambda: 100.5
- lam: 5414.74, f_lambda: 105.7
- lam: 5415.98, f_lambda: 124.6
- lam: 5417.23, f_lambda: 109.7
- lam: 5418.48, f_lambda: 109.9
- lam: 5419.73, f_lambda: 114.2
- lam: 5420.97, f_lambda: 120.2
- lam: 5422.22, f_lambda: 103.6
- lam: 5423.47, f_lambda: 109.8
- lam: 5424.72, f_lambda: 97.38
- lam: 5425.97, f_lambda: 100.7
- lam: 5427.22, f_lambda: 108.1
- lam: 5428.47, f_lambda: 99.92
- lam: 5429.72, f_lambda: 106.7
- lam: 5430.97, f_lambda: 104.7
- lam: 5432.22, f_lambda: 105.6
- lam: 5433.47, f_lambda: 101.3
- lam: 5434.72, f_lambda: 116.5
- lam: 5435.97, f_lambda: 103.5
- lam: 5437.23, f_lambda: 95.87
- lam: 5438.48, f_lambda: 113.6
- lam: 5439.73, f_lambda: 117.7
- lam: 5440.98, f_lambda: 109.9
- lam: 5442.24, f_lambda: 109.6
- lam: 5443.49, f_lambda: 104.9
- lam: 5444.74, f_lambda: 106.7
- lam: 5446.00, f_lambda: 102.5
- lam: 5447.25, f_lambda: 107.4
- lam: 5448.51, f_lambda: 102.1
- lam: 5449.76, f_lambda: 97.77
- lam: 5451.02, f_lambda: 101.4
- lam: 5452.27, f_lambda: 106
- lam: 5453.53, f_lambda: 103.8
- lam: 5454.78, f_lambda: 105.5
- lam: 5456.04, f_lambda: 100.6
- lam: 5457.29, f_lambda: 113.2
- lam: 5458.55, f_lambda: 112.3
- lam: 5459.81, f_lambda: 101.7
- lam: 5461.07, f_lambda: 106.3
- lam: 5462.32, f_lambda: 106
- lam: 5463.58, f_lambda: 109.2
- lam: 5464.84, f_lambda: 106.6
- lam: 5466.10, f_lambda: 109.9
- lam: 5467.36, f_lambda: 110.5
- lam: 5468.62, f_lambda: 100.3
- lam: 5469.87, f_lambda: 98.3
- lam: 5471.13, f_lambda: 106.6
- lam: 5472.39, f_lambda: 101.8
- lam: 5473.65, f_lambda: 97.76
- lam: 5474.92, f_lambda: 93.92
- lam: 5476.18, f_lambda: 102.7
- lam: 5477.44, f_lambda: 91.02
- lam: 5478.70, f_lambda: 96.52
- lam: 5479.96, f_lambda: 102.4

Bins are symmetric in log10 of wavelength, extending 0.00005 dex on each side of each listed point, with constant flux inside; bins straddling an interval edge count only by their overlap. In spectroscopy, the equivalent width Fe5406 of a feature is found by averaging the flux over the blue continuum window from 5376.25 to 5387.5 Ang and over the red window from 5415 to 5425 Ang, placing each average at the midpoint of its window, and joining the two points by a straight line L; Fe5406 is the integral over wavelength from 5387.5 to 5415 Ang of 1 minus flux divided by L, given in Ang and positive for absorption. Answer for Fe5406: 2.3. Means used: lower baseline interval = 110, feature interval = 102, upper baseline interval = 111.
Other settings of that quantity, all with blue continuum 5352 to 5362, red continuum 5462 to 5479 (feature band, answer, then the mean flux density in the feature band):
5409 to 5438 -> 0.4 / 106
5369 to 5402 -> 1.9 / 105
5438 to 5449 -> -0.3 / 108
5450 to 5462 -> -0.2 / 105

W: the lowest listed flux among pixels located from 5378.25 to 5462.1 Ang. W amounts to 91.71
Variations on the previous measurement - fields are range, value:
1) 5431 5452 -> 95.87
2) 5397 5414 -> 96.46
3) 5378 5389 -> 107.3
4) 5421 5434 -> 97.38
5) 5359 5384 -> 97.19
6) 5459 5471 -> 98.3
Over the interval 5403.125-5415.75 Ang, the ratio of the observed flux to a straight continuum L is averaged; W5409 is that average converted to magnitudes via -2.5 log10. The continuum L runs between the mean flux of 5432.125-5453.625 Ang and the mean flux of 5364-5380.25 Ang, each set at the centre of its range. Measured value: 0.03 mag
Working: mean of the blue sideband 104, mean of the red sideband 106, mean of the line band 102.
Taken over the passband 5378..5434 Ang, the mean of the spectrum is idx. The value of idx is 105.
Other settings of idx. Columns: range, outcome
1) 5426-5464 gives 106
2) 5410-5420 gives 107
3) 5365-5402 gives 105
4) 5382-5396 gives 107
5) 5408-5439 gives 106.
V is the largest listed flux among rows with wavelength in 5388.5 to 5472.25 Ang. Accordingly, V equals 124.6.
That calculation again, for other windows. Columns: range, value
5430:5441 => 117.7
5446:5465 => 113.2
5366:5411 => 117.8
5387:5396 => 112.2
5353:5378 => 120.8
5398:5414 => 109.6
